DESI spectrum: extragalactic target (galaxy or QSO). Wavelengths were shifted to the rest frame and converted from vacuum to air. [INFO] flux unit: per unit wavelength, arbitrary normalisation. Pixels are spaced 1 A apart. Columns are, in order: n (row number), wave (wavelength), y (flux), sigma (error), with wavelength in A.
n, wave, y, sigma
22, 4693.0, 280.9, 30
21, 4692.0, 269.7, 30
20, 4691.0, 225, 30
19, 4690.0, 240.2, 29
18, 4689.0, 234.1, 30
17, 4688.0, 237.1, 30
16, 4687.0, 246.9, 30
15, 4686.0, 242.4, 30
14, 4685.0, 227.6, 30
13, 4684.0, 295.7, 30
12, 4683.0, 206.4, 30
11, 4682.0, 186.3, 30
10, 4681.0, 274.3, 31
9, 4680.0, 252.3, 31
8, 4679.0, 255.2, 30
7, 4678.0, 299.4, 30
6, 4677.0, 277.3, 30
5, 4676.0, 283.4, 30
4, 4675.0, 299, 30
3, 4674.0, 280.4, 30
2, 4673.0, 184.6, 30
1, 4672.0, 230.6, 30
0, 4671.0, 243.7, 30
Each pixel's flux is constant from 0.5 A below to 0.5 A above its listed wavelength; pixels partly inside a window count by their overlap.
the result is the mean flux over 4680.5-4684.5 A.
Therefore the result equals 241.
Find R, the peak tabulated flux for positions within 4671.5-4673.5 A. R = 230.6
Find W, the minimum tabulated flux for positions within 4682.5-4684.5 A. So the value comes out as 206.4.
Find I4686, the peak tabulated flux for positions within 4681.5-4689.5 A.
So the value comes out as 295.7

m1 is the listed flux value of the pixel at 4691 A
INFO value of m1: 225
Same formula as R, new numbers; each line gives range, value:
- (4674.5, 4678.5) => 299.4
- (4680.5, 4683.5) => 274.3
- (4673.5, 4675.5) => 299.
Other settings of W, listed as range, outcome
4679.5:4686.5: 186.3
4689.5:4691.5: 225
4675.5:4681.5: 252.3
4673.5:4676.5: 280.4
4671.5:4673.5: 184.6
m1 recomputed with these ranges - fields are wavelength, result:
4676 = 283.4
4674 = 280.4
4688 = 237.1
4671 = 243.7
